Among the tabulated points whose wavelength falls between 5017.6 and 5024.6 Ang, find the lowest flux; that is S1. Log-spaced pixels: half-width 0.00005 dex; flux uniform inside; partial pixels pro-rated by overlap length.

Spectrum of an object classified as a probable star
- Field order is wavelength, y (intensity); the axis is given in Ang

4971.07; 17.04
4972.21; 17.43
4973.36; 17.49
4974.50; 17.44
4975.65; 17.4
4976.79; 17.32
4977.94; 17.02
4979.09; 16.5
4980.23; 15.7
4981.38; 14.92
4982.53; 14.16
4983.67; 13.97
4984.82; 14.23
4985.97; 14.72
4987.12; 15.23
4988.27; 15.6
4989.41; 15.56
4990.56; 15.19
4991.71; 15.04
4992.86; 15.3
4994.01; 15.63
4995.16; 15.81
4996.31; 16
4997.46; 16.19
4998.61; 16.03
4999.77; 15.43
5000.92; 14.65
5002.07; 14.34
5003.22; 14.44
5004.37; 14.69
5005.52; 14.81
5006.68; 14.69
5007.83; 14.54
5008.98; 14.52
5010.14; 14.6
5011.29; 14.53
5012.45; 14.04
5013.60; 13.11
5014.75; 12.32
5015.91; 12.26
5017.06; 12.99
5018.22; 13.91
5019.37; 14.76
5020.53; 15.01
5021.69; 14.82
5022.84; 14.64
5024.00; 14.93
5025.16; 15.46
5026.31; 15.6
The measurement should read 13.91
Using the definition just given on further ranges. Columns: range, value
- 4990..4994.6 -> 15.04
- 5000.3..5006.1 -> 14.34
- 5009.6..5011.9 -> 14.53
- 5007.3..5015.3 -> 12.32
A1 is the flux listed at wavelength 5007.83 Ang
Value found 14.54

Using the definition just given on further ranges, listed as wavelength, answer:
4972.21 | 17.43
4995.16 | 15.81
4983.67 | 13.97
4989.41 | 15.56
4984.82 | 14.23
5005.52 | 14.81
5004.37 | 14.69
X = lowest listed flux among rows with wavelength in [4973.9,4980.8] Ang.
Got 15.7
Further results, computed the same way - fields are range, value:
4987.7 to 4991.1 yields 15.19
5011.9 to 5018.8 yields 12.26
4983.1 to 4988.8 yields 13.97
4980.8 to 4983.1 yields 14.16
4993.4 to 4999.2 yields 15.63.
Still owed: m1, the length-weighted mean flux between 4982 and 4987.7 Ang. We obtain 14.5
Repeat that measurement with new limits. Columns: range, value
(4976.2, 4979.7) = 17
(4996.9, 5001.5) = 15.6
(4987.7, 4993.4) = 15.4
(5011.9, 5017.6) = 13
